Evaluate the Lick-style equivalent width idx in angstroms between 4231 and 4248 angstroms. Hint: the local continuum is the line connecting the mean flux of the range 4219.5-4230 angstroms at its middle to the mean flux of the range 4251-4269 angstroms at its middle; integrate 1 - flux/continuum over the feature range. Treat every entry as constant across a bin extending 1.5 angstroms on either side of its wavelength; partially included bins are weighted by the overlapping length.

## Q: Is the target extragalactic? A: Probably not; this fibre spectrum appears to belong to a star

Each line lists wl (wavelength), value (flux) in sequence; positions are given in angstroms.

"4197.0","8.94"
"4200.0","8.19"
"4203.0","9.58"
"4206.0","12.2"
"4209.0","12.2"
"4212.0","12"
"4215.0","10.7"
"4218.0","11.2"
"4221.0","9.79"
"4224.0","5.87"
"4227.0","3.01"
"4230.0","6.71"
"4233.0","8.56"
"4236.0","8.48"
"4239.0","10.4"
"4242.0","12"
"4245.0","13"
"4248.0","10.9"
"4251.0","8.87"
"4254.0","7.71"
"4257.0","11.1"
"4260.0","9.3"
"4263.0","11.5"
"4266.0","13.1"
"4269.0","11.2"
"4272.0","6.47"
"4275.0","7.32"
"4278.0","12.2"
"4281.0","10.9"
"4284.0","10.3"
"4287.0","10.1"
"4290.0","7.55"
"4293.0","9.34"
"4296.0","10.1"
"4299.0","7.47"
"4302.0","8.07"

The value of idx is -4.89 angstroms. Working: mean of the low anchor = 6.29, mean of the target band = 10.4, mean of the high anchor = 10.5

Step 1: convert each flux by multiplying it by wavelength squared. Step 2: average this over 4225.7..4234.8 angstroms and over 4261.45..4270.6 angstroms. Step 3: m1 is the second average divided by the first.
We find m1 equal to 1.9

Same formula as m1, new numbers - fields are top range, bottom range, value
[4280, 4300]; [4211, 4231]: 1.15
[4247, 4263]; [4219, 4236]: 1.39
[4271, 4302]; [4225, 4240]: 1.29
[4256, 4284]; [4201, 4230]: 1.12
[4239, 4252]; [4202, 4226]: 1.10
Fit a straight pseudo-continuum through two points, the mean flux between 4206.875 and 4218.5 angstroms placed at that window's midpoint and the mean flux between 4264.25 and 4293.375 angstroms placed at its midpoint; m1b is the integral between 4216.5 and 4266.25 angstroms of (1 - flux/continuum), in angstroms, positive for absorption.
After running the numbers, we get 6.4 angstroms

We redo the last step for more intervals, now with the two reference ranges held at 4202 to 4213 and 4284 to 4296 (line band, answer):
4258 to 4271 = -1.4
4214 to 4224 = 1.2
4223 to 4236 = 5.5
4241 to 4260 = -0.1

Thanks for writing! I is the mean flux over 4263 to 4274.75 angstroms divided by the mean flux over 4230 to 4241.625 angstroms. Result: 1.11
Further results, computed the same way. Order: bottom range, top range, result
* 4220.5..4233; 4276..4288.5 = 1.69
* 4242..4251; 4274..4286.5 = 0.90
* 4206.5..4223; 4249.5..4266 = 0.90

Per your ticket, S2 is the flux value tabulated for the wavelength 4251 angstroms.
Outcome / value 8.87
